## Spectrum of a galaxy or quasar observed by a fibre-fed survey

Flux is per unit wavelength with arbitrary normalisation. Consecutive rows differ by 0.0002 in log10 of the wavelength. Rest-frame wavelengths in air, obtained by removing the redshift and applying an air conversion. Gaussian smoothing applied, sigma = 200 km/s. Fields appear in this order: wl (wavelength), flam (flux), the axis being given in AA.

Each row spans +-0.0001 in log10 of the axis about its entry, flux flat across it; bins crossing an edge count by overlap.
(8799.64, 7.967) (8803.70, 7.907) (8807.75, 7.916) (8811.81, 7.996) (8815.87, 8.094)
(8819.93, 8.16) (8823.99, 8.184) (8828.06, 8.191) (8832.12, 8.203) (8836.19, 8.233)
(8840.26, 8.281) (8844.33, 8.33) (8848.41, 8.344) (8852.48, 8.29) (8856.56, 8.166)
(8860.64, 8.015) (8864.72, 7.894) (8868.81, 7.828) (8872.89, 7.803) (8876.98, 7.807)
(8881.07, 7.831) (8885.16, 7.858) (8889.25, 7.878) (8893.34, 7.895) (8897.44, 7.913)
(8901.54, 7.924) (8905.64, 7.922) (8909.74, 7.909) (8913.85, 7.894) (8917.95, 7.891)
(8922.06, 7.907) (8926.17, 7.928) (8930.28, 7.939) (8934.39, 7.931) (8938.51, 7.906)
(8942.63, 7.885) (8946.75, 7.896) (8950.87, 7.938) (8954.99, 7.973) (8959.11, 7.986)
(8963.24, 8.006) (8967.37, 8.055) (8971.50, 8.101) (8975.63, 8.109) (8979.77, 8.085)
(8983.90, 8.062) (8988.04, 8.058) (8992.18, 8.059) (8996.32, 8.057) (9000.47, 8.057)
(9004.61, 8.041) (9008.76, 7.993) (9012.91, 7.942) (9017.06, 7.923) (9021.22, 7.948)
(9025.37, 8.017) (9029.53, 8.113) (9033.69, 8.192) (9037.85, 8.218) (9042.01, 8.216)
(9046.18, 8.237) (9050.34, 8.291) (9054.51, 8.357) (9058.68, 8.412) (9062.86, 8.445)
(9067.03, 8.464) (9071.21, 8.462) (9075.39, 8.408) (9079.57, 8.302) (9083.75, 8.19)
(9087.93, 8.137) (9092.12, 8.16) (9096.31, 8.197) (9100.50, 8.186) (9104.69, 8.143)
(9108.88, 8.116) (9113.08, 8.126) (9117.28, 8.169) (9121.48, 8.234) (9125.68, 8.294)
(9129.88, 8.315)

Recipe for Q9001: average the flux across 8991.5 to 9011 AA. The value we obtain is 8.04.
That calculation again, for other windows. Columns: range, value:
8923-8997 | 8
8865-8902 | 7.86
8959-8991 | 8.06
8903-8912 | 7.91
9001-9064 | 8.15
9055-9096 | 8.32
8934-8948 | 7.9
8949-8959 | 7.97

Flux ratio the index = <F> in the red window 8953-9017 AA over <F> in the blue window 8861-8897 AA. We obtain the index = 1.02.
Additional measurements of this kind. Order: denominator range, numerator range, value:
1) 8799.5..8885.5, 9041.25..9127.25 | 1.02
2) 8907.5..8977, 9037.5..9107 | 1.04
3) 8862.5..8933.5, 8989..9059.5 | 1.03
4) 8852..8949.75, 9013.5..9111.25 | 1.04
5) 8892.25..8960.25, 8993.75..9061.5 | 1.03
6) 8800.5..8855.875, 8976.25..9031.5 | 0.98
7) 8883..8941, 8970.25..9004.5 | 1.02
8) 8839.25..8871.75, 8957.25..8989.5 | 0.99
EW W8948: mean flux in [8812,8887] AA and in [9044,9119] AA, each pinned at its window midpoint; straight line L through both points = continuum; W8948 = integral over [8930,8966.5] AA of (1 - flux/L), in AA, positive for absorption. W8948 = 1.0 AA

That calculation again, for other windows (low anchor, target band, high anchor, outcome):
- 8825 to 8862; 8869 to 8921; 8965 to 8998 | 1.9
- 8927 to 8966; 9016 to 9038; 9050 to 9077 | 0.5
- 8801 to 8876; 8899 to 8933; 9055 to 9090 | 1.1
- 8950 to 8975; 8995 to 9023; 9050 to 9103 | 0.5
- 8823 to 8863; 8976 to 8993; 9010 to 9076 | 0.3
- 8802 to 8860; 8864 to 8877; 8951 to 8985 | 0.5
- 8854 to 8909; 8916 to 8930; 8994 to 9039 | 0.1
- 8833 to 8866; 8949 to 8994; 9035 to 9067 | 1.3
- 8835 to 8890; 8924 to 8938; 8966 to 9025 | 0.2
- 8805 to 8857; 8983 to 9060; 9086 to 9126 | 0.6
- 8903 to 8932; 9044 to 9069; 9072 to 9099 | -0.6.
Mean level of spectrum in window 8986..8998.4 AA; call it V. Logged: 8.06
